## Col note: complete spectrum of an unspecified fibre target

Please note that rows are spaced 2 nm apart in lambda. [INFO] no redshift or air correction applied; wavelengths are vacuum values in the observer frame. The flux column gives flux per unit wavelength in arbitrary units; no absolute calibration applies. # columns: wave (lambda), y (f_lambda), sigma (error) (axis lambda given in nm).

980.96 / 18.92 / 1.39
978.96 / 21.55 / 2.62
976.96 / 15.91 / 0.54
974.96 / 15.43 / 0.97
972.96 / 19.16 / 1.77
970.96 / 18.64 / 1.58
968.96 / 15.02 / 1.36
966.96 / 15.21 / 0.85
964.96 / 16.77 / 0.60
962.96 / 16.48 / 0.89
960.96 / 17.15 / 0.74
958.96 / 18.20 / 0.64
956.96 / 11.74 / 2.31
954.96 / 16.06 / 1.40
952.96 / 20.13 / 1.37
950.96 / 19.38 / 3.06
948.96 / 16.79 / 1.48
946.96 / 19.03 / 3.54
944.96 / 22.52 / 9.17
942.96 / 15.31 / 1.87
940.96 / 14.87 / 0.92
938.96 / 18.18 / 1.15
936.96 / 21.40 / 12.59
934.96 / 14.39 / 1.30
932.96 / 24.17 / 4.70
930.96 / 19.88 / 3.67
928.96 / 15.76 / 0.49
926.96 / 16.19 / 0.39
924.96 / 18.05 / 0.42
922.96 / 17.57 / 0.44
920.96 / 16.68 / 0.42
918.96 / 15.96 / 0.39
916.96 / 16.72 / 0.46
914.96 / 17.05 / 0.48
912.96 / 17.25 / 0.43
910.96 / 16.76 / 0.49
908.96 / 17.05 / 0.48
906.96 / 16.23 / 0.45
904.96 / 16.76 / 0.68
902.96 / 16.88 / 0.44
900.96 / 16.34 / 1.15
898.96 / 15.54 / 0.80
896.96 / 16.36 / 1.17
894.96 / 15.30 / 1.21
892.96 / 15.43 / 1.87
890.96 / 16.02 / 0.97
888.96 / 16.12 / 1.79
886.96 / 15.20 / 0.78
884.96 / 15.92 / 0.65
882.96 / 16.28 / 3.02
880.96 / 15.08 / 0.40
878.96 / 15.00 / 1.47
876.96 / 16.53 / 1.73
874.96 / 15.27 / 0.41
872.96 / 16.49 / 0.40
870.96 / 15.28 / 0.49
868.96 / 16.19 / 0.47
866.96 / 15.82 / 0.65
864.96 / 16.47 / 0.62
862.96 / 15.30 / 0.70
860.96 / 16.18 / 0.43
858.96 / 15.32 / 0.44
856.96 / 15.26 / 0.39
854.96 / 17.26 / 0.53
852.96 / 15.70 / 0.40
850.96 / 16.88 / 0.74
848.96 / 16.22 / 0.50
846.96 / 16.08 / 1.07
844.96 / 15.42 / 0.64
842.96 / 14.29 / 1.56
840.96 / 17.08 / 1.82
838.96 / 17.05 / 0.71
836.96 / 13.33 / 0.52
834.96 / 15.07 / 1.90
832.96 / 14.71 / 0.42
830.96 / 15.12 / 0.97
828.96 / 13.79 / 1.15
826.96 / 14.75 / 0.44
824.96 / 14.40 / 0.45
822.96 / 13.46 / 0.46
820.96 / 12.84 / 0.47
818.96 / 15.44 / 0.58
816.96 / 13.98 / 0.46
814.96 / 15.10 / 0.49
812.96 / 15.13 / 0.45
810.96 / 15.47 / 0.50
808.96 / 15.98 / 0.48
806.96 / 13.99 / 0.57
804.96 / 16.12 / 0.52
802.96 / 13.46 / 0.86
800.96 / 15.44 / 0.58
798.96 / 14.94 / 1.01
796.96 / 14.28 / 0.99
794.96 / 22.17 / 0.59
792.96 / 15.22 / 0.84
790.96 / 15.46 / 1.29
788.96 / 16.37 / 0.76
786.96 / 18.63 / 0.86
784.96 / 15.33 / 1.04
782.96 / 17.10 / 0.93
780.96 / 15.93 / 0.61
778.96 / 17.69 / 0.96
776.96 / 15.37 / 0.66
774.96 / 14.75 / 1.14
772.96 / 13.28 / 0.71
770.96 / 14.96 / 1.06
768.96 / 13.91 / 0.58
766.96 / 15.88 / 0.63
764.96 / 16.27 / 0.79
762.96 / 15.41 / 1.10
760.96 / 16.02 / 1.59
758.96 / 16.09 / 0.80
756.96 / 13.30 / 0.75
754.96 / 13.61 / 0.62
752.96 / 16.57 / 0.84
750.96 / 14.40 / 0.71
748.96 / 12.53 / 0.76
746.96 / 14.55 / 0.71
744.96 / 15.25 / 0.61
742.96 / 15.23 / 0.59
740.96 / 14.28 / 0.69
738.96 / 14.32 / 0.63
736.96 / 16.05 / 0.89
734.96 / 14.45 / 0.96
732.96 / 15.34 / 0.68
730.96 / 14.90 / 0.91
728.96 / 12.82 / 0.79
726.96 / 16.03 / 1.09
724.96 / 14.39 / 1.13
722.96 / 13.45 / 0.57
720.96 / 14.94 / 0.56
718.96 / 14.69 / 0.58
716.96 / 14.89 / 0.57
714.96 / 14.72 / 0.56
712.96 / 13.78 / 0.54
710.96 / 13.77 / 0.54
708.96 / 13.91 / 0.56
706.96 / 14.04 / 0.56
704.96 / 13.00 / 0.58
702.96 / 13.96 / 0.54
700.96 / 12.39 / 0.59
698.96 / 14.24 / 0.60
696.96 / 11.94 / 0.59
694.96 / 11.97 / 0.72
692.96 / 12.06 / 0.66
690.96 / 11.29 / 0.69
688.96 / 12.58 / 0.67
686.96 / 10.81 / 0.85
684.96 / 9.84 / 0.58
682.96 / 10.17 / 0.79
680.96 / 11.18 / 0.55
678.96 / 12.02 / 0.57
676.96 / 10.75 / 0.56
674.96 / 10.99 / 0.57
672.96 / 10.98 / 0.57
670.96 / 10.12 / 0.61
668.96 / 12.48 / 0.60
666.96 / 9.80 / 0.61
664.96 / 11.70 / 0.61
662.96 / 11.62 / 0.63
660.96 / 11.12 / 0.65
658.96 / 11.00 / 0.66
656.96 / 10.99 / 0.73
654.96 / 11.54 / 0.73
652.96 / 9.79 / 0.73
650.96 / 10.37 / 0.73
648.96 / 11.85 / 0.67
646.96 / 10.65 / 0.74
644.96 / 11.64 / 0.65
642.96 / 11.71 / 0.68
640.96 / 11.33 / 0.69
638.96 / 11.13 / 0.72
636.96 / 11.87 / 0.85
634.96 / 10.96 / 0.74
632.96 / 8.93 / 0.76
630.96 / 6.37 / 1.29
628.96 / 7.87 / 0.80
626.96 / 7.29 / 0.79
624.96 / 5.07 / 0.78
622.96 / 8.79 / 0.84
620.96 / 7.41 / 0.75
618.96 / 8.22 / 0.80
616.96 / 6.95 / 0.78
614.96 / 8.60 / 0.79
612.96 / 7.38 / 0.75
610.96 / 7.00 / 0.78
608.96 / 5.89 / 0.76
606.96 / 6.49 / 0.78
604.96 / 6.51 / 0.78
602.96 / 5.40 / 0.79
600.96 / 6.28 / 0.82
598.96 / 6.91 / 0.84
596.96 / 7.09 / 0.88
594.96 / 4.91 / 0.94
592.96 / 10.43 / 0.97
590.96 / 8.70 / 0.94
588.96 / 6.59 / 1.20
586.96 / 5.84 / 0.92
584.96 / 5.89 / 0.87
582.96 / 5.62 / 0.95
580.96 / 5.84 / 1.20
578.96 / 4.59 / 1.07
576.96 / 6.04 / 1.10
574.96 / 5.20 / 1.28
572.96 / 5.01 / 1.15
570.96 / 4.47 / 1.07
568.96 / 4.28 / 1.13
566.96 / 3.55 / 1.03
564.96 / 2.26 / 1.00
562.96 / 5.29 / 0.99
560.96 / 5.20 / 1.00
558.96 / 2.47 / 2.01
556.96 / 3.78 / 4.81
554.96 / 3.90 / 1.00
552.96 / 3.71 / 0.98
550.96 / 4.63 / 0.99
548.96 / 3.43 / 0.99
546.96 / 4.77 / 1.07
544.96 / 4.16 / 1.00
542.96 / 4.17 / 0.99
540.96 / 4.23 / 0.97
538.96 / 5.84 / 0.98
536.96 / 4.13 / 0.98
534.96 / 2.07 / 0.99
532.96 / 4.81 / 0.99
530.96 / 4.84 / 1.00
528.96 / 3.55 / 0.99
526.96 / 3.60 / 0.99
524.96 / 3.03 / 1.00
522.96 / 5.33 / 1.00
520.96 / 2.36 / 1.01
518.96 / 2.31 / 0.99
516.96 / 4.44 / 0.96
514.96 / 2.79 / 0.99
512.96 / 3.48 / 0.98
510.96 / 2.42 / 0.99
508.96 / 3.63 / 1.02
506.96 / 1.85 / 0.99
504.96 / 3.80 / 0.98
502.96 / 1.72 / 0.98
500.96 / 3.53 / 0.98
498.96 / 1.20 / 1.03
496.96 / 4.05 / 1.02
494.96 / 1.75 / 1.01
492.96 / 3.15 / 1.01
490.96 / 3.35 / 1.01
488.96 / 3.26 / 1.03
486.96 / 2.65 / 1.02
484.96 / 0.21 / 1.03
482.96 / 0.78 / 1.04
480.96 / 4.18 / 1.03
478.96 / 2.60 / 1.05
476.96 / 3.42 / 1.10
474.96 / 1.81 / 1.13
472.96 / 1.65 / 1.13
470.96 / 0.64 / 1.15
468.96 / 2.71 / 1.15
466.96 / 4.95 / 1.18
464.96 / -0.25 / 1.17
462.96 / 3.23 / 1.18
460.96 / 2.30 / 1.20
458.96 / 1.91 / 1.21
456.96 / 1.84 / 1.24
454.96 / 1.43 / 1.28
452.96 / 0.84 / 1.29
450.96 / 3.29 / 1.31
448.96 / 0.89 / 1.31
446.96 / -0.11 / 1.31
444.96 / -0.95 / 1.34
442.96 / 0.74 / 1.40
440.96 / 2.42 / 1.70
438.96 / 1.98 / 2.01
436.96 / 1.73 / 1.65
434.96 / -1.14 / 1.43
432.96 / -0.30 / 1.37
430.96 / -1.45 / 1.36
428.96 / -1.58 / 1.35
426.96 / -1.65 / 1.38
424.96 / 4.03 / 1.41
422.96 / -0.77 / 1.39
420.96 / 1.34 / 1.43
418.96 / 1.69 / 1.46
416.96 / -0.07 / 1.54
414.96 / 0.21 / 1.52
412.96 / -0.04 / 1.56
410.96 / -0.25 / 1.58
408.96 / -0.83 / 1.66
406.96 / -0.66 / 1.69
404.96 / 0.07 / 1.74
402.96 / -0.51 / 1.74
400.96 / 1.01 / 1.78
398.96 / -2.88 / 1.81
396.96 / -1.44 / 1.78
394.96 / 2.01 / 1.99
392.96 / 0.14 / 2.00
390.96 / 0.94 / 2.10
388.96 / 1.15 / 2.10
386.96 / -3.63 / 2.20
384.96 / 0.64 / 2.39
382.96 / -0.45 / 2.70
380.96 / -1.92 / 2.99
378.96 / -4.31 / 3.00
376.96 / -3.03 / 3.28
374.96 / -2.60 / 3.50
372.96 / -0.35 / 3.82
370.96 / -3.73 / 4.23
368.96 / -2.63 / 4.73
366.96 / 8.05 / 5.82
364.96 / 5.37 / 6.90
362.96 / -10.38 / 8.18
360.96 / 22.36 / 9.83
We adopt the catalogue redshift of 0.588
